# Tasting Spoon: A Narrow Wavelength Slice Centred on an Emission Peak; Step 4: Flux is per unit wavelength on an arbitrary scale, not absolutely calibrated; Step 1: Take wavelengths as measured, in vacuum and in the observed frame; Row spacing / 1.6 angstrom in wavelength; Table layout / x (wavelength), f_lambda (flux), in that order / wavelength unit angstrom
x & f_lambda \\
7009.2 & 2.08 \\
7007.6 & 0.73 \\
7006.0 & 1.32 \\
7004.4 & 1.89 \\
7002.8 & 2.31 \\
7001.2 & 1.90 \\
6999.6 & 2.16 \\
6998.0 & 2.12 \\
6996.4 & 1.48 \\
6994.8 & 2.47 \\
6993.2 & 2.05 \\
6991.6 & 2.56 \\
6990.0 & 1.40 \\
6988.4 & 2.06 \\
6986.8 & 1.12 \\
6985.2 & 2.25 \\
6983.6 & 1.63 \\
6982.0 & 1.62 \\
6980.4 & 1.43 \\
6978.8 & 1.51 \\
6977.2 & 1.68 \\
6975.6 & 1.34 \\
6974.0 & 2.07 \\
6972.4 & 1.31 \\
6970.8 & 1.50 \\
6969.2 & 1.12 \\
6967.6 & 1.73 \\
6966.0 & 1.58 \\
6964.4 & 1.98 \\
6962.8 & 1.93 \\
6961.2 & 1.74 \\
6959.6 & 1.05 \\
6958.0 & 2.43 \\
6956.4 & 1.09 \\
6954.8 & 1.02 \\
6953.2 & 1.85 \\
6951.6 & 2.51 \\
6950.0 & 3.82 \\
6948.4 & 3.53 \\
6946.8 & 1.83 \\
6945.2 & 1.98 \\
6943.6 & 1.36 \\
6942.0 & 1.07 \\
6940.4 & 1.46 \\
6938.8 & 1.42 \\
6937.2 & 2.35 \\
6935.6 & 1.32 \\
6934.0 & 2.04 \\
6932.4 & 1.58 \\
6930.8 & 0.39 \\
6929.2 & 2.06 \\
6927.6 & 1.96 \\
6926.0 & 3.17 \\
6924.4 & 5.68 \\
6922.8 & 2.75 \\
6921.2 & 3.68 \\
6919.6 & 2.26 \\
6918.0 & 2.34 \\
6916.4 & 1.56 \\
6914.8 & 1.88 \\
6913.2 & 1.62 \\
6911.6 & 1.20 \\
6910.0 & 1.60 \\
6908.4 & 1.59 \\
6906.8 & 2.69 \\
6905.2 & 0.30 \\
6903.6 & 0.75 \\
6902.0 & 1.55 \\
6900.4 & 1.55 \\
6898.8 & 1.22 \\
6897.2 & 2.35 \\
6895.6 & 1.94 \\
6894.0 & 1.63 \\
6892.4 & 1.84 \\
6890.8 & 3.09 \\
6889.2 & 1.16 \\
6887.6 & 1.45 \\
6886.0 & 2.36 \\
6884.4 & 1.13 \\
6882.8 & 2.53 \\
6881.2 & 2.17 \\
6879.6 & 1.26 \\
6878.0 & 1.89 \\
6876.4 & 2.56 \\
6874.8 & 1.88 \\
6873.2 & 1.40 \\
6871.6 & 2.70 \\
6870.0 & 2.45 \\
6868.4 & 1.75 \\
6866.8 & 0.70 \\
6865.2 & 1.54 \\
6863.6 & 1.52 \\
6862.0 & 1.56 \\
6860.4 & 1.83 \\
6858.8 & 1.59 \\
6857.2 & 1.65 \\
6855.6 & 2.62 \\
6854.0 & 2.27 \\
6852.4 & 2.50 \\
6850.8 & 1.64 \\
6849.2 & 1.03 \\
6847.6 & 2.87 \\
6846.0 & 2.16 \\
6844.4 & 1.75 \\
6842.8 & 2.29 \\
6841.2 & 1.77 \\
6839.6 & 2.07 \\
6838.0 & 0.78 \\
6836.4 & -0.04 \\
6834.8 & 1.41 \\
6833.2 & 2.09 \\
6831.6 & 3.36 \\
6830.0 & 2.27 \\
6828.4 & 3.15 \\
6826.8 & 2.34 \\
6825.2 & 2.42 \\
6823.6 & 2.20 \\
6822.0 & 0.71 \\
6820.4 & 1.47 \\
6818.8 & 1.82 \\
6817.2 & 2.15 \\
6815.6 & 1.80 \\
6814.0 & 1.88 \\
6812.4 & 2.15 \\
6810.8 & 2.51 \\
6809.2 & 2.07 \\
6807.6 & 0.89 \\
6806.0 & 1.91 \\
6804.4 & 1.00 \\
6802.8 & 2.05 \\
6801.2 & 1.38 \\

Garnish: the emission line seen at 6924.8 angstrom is [O III] 5007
